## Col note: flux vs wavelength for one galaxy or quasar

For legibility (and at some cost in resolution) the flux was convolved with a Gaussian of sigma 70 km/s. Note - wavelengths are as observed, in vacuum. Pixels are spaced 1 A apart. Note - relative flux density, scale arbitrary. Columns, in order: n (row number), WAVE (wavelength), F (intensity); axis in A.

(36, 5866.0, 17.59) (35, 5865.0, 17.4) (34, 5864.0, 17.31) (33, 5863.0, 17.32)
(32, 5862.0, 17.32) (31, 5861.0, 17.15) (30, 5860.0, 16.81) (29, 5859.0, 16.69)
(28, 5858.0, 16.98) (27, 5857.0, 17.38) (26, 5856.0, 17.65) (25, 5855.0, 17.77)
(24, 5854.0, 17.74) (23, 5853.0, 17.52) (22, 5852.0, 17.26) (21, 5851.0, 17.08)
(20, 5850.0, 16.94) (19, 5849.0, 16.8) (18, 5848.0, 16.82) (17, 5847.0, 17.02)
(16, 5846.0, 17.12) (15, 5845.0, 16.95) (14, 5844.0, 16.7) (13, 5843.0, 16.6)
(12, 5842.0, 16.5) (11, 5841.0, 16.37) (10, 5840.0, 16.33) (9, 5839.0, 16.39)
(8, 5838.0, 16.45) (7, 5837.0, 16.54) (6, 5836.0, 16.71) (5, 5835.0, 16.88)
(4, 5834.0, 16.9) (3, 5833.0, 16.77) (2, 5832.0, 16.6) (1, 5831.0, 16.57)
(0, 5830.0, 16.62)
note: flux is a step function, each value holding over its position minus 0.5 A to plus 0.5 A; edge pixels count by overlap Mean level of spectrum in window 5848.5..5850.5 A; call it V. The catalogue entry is 16.9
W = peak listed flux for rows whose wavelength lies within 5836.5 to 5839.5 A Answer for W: 16.54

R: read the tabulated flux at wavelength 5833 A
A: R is 16.77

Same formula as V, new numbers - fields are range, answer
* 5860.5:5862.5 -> 17.2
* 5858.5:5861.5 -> 16.9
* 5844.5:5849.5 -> 16.9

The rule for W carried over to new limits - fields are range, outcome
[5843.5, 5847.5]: 17.12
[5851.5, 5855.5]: 17.77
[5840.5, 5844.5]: 16.7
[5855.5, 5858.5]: 17.65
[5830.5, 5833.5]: 16.77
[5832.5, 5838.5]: 16.9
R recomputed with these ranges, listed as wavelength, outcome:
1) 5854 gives 17.74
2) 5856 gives 17.65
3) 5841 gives 16.37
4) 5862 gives 17.32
